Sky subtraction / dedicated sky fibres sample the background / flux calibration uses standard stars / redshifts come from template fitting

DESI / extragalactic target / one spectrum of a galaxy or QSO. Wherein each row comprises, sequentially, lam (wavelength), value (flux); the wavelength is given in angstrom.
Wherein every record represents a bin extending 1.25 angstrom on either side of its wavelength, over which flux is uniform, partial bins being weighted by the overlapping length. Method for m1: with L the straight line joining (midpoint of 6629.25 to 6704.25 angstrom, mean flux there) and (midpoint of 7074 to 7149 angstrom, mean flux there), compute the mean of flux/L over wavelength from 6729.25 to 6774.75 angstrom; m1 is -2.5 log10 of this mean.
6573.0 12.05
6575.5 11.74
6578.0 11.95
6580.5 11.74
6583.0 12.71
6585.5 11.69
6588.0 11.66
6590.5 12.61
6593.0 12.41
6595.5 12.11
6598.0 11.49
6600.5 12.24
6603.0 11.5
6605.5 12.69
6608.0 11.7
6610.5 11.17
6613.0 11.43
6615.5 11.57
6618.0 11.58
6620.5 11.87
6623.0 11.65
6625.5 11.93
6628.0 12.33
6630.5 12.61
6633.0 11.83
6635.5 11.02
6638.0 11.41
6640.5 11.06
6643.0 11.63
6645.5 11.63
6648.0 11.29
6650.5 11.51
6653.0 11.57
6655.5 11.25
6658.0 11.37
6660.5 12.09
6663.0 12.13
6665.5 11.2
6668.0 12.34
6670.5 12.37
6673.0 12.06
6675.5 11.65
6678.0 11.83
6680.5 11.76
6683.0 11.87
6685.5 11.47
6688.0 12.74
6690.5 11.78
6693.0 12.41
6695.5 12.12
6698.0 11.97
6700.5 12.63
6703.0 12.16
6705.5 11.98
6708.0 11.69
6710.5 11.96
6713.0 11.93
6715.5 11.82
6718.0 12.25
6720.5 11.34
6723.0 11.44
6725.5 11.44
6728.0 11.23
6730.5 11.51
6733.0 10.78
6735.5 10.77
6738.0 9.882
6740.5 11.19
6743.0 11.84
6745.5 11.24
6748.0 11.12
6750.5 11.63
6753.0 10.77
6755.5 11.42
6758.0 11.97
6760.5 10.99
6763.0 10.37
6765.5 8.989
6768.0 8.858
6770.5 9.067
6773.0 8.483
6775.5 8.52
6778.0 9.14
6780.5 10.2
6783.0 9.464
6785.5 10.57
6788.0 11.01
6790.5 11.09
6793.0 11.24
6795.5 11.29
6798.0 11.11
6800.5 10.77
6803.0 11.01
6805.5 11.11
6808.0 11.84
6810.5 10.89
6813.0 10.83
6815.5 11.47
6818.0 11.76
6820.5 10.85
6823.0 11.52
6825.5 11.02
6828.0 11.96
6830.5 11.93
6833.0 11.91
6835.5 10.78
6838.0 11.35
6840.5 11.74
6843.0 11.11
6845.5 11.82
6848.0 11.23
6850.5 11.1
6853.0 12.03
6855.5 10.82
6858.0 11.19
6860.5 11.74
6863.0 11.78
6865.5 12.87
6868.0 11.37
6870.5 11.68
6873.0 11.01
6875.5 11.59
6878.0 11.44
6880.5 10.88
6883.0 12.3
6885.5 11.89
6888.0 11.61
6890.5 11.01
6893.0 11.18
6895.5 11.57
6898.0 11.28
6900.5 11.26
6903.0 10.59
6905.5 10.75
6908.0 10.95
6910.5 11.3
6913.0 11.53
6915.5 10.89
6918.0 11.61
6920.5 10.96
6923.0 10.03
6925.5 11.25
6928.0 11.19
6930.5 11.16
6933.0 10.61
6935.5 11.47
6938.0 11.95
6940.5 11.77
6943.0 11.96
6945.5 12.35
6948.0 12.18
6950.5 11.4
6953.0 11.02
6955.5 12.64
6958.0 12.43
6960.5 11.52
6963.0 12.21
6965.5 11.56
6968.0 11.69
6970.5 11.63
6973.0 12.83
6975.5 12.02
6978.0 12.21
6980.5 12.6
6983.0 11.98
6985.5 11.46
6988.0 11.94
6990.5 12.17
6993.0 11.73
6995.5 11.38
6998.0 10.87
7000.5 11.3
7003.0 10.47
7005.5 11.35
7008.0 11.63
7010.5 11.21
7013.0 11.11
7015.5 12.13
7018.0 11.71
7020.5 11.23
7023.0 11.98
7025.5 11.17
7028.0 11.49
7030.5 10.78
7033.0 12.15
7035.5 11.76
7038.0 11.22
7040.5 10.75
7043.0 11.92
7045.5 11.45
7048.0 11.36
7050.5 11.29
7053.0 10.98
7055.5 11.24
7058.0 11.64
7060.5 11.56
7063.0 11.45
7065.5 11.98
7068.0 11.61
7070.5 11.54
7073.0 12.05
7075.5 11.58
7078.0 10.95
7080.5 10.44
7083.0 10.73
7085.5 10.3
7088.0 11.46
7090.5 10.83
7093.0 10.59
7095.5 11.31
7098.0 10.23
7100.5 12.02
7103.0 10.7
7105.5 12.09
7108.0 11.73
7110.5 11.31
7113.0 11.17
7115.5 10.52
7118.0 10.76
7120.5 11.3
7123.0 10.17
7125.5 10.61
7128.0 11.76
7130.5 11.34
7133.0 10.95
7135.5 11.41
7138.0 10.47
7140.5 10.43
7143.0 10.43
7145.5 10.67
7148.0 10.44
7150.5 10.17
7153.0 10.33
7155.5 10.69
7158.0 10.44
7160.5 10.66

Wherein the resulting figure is 0.11 mag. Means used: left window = 11.8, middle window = 10.6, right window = 11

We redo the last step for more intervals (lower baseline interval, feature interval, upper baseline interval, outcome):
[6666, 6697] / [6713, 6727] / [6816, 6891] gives 0.021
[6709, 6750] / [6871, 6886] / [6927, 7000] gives 0.012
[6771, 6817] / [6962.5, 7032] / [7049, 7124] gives -0.062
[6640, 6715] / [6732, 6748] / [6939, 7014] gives 0.083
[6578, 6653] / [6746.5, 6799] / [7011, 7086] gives 0.129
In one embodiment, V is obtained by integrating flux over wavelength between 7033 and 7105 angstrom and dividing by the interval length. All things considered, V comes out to 11.3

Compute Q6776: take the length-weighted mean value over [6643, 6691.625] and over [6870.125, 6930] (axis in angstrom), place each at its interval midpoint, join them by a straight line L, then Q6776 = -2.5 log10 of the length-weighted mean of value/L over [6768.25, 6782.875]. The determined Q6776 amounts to 0.26 mag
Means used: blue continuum 11.8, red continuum 11.2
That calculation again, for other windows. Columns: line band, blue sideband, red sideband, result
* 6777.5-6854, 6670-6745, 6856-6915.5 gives 0.04 mag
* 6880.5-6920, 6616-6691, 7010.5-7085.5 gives 0.02 mag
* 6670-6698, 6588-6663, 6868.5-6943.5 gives -0.03 mag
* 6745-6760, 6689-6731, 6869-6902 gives 0.04 mag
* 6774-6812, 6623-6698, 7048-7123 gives 0.10 mag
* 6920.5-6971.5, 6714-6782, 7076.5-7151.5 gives -0.08 mag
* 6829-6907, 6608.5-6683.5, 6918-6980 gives 0.02 mag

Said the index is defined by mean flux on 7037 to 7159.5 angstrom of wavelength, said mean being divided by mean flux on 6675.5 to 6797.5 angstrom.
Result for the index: 1.00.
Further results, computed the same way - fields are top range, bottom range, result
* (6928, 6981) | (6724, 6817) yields 1.11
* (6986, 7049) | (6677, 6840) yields 1.03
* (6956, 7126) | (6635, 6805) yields 1.02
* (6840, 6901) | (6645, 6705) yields 0.97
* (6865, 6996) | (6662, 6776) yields 1.02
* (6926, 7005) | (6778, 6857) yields 1.05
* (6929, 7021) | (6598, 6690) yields 1.00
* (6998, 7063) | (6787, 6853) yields 1.01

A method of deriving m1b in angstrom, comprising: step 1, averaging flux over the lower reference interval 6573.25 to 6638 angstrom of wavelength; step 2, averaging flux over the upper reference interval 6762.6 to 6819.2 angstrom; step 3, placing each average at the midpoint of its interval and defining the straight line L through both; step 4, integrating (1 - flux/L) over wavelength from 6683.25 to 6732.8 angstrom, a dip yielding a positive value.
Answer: -3.6 angstrom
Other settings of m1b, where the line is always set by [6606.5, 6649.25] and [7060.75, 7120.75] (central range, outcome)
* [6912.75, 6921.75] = 0.1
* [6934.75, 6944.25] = -0.4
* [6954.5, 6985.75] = -2.1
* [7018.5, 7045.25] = -0.5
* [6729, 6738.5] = 0.6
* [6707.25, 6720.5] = -0.4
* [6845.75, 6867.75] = -0.3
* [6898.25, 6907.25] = 0.4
